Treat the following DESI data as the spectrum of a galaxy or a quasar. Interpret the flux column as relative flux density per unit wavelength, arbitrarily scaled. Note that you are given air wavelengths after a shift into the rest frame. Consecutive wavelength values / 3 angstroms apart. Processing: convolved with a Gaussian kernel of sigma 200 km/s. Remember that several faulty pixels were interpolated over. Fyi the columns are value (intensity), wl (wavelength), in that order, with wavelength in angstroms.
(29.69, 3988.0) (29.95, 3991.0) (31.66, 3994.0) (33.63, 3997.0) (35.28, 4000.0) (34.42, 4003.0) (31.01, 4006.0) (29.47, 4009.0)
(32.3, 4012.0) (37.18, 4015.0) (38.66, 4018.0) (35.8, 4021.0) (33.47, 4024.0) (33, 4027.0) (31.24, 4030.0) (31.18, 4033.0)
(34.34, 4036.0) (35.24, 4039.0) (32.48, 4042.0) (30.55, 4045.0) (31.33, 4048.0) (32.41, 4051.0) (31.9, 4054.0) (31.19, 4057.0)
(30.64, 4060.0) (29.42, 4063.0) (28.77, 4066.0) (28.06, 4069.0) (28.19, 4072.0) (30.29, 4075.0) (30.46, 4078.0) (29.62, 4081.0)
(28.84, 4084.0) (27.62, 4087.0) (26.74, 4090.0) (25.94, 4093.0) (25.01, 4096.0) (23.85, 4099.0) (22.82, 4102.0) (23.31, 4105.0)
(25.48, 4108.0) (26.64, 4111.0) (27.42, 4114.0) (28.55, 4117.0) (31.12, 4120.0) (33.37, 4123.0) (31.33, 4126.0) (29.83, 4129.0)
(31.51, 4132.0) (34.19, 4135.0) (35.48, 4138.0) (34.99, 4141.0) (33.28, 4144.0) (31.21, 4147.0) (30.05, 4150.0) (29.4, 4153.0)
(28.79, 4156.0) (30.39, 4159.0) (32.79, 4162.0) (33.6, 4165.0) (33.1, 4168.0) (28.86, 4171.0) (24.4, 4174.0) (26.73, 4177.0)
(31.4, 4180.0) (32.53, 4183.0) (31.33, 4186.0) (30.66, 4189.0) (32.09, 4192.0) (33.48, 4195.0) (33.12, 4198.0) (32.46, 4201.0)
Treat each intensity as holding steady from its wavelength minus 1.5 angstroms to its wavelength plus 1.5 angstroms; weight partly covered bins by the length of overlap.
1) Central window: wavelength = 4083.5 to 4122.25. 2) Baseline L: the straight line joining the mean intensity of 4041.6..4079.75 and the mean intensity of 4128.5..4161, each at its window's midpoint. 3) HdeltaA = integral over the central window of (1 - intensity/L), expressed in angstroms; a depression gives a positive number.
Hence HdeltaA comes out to 5.8 angstroms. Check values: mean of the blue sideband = 30.4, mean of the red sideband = 31.8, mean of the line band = 26.5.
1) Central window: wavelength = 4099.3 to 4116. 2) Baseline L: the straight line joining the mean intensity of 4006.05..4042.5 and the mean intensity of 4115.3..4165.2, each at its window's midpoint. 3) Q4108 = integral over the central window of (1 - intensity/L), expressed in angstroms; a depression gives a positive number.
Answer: 3.67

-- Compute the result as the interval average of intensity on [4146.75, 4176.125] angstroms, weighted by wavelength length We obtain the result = 30.1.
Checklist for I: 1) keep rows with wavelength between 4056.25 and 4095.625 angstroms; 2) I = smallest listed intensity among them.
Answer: 25.94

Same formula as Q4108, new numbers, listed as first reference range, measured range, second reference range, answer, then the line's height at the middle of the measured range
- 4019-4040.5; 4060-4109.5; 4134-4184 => 8.1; 32.6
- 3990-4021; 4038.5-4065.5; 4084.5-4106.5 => -2.0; 29.2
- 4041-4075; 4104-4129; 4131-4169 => 2.4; 31.6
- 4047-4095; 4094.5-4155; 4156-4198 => 1.5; 30.1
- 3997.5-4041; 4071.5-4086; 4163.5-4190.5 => 1.3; 32.4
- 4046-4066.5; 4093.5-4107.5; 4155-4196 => 3.1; 30.8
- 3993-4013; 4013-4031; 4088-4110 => -2.2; 31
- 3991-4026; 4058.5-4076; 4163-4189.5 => 1.8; 32.5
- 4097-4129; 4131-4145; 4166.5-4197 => -2.7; 28.6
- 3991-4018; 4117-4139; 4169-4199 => -0.5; 31.3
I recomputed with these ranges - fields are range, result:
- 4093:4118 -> 22.82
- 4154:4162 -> 28.79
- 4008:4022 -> 29.47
